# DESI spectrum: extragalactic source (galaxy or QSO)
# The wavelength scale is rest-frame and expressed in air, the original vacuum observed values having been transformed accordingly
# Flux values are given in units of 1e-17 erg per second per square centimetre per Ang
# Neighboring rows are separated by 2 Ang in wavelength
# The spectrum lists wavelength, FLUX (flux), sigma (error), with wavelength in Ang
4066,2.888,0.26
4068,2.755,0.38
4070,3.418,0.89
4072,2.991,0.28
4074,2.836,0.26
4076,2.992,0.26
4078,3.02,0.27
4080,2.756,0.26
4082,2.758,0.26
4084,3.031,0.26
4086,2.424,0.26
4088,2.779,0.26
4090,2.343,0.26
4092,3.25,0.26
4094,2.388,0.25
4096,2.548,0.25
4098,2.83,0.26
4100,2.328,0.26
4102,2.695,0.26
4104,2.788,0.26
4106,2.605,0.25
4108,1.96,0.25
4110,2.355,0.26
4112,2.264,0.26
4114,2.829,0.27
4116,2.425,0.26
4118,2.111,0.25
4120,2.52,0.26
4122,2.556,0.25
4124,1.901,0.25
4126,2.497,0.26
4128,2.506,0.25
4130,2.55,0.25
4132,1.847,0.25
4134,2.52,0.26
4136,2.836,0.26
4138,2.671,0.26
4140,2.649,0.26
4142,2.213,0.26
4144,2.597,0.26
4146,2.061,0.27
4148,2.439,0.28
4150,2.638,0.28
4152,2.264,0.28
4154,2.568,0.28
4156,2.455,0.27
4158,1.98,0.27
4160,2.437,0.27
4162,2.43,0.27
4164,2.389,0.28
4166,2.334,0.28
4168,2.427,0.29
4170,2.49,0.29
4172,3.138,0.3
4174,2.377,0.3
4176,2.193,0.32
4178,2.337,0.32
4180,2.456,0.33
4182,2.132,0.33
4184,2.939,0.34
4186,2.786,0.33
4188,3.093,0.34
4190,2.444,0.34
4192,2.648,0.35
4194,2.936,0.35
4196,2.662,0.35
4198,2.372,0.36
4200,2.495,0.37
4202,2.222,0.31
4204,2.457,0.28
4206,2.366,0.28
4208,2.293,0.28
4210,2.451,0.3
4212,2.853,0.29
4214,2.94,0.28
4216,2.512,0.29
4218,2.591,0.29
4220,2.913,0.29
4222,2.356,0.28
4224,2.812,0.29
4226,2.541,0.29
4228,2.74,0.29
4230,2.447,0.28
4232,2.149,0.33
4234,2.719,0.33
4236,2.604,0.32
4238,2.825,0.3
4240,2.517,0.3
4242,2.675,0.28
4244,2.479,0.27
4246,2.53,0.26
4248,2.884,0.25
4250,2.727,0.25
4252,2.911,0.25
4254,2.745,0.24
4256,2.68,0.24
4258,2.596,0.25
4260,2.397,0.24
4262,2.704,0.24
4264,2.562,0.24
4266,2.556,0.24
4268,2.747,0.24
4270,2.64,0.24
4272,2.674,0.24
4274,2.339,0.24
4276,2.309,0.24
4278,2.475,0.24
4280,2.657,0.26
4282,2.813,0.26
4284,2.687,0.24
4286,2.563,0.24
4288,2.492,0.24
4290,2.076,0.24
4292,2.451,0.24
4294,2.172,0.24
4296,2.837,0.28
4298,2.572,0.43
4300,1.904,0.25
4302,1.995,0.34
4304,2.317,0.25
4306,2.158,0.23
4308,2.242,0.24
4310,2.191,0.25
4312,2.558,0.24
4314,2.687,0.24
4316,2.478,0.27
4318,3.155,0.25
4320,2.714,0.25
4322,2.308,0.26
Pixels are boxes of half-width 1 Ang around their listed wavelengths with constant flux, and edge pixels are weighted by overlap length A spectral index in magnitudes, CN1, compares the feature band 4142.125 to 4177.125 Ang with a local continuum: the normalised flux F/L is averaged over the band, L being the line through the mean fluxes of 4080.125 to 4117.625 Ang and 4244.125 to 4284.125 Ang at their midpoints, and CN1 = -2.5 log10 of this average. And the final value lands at 0.08 mag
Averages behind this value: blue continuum 2.58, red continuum 2.63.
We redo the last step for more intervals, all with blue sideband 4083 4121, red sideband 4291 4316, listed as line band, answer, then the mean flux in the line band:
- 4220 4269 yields -0.10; 2.63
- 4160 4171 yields 0.03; 2.42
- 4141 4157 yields 0.04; 2.4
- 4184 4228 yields -0.07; 2.62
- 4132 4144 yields 0.00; 2.52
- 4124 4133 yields 0.10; 2.3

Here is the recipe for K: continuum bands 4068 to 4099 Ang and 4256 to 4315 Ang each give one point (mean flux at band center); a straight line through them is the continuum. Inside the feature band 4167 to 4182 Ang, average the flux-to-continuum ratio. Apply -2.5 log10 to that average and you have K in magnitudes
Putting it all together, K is 0.08 mag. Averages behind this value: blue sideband 2.82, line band 2.46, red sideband 2.46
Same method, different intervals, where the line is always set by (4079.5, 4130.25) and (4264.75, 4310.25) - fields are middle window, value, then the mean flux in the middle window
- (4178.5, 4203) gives -0.045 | 2.59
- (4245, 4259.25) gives -0.112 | 2.72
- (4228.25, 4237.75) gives -0.028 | 2.53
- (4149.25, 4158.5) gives 0.050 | 2.4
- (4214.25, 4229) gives -0.077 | 2.65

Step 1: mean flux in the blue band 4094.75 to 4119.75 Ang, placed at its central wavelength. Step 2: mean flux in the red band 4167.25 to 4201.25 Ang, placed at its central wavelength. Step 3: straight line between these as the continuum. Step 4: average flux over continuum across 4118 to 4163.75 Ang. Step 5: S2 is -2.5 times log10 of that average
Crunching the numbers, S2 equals 0.05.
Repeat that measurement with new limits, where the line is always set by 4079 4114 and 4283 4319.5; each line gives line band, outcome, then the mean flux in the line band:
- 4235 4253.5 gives -0.09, 2.69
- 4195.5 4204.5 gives 0.04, 2.43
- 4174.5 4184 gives 0.08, 2.35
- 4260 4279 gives -0.04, 2.55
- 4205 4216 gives -0.03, 2.57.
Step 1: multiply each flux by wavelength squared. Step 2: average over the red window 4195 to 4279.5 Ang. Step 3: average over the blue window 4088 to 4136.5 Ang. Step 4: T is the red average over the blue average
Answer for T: 1.11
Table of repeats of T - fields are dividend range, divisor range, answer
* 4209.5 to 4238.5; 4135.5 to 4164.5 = 1.12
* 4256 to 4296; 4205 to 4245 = 1.00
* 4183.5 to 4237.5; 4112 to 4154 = 1.11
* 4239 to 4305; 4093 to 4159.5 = 1.12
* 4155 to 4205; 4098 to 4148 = 1.06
